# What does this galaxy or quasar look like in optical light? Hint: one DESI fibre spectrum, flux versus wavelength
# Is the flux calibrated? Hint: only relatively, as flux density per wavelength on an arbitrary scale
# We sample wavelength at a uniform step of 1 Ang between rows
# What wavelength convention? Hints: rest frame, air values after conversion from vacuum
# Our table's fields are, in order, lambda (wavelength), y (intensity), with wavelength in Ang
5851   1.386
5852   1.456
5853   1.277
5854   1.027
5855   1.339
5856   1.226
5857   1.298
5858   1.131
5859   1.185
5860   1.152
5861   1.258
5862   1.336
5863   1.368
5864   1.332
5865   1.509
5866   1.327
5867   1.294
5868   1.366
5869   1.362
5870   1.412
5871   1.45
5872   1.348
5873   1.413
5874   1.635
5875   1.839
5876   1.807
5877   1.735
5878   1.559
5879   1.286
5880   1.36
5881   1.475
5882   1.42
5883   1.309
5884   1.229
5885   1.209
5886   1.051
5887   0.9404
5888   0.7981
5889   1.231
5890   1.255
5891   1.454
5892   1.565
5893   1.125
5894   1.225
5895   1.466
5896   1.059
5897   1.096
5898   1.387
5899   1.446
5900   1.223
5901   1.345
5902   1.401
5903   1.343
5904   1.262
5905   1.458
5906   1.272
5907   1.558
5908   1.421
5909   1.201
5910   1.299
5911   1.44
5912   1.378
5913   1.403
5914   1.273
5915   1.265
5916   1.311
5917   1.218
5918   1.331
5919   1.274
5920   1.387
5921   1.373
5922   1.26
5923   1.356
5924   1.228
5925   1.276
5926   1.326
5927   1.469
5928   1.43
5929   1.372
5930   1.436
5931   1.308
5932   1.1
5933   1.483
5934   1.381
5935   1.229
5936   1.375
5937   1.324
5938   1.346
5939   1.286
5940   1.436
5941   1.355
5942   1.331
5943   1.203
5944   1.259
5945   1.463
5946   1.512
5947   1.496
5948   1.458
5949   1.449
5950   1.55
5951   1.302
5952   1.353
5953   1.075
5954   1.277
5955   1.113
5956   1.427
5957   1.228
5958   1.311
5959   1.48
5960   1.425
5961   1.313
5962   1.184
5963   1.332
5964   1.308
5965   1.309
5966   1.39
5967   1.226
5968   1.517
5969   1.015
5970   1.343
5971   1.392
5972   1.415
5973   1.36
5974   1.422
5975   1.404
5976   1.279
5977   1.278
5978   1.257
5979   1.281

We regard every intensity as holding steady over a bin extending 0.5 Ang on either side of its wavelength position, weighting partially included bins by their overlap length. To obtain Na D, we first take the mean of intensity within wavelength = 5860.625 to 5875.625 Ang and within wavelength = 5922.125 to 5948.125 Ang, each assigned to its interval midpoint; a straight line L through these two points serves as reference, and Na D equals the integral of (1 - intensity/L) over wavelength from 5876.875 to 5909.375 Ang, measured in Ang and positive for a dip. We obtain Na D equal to 2.1 Ang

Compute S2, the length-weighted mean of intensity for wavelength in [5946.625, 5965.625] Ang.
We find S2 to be 1.34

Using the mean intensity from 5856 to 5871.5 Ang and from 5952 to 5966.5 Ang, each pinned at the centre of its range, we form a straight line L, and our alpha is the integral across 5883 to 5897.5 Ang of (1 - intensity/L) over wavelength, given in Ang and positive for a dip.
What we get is 1.3 Ang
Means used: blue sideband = 1.32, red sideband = 1.3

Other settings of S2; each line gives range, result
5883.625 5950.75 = 1.32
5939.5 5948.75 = 1.39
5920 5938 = 1.34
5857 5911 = 1.34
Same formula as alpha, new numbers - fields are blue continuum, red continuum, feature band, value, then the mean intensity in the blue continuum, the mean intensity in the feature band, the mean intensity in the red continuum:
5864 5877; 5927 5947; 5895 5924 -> 1.7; 1.48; 1.32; 1.36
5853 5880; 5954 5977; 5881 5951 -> 1.6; 1.38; 1.32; 1.32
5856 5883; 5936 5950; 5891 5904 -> 0.8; 1.4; 1.31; 1.38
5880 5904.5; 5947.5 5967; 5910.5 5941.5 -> -0.9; 1.27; 1.34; 1.33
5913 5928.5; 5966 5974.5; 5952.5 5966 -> 0.4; 1.32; 1.29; 1.34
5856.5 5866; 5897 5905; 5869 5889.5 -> -1.0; 1.29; 1.38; 1.34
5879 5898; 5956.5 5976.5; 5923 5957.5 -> -1.1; 1.24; 1.34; 1.33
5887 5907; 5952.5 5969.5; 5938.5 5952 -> -1.1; 1.28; 1.39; 1.29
